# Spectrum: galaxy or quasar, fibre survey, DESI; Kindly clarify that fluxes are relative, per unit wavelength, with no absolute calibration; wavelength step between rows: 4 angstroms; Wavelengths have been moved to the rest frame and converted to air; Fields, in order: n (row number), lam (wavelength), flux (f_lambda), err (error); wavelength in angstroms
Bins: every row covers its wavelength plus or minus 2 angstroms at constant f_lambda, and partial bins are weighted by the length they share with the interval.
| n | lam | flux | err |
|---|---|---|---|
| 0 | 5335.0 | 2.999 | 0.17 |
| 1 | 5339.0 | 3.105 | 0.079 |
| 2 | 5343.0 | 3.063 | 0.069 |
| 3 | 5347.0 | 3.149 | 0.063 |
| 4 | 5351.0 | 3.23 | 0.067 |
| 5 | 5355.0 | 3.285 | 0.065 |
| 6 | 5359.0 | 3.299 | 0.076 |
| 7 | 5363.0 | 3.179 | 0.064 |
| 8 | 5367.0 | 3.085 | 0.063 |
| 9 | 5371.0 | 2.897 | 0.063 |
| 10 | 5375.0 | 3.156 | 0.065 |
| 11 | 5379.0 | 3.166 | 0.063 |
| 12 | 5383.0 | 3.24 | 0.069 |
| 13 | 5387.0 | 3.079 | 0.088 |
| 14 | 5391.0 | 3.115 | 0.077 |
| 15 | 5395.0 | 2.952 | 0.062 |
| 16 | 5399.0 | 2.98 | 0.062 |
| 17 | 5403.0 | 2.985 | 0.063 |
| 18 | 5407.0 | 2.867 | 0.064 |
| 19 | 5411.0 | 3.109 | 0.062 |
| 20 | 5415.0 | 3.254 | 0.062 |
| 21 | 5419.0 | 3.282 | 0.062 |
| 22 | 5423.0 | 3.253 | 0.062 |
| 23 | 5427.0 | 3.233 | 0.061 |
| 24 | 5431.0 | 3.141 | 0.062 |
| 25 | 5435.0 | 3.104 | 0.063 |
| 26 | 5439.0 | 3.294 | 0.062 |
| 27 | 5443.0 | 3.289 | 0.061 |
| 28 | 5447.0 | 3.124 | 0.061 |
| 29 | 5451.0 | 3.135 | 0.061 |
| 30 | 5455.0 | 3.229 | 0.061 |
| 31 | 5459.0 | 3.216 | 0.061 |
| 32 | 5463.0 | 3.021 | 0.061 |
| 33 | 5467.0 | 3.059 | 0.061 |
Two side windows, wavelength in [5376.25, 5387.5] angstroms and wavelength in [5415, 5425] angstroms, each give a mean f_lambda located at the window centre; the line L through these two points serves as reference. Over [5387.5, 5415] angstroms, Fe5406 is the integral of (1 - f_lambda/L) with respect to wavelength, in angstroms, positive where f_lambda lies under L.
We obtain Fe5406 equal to 1.7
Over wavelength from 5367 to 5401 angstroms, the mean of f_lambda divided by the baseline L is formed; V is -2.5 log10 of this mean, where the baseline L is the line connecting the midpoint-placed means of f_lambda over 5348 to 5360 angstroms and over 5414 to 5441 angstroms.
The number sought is 0.06 mag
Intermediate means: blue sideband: 3.26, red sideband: 3.22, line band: 3.07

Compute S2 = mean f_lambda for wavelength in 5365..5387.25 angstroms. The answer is 3.11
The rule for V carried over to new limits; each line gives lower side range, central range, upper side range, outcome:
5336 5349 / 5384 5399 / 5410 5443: 0.04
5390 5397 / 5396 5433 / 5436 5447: 0.00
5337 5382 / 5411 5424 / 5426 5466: -0.03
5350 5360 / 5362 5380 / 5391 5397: 0.03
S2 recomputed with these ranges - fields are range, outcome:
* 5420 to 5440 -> 3.2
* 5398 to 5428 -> 3.12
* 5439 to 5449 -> 3.22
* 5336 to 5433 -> 3.13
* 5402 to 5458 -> 3.17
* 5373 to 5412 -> 3.06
